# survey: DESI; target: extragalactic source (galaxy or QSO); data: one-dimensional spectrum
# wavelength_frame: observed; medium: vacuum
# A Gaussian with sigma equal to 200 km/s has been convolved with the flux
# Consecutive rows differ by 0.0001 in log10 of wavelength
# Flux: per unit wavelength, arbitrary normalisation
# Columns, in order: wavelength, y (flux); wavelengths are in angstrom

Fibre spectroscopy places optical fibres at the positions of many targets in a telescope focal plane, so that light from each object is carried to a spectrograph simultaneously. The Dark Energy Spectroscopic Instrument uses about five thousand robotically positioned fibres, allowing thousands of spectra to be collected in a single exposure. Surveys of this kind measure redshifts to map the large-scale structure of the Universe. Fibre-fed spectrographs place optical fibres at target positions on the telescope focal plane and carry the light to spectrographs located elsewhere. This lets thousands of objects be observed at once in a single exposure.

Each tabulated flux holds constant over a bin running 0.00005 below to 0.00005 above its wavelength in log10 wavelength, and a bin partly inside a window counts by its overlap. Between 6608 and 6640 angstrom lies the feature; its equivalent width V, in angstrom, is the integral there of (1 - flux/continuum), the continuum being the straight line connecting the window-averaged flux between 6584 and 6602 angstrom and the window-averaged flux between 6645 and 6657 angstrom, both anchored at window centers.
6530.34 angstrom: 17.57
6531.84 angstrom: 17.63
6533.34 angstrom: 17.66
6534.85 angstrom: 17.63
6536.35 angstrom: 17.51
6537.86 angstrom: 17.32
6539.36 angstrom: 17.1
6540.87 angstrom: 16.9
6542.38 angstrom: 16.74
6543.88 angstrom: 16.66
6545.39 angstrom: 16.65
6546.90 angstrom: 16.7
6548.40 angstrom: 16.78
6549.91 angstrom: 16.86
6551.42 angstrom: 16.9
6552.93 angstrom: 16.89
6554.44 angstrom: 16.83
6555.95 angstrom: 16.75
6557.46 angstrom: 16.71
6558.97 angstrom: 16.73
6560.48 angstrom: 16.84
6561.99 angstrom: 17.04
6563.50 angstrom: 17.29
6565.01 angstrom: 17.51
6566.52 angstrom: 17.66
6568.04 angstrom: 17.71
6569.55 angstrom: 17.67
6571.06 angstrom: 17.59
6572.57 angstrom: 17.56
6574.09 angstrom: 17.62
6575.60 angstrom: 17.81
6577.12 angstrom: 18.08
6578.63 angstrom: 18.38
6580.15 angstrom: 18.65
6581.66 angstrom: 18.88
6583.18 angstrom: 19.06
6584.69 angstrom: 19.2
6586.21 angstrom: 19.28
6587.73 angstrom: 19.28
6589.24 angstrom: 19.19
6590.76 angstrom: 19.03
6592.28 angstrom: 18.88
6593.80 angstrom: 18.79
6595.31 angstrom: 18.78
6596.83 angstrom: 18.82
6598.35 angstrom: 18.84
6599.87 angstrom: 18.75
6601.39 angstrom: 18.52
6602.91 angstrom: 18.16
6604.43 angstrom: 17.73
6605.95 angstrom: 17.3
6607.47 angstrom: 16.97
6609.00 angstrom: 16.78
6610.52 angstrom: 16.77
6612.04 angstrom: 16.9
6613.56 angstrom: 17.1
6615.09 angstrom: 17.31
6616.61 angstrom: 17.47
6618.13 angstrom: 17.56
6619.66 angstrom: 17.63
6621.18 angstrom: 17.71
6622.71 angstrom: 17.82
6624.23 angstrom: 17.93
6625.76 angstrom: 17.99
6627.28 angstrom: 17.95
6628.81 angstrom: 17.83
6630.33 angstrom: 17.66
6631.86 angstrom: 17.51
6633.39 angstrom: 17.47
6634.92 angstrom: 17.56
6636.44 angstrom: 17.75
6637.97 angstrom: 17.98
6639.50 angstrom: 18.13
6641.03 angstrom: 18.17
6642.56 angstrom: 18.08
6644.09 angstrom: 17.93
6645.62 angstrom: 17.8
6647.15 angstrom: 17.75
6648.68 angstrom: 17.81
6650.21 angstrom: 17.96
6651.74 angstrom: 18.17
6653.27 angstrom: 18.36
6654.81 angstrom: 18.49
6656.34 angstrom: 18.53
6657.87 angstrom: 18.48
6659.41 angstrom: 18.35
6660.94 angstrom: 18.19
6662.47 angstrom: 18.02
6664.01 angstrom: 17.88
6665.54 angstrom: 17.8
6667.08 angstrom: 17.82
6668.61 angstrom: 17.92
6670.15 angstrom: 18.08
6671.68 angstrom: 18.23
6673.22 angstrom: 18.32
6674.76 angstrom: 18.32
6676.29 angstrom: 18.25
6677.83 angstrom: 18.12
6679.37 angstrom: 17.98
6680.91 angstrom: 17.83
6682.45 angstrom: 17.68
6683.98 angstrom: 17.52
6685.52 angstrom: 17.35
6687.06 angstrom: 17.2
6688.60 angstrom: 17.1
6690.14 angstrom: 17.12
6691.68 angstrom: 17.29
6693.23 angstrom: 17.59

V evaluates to 1.6 angstrom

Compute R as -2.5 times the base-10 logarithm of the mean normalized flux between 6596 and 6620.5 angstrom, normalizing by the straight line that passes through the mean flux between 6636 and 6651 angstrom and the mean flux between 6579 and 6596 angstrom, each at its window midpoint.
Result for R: 0.06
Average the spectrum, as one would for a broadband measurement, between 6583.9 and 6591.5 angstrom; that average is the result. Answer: 19.2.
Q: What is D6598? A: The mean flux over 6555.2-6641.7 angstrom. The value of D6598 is 17.9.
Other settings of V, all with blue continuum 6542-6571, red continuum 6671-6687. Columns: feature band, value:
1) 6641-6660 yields -0.5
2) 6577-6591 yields -1.4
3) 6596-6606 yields -0.6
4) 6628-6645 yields -0.2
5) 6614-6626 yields -0.1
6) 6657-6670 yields -0.2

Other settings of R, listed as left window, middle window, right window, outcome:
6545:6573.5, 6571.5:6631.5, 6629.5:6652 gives -0.04 mag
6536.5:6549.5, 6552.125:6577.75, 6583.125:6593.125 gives 0.04 mag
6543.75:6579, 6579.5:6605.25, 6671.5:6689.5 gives -0.09 mag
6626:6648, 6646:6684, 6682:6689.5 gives -0.03 mag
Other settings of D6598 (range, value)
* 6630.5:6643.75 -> 17.8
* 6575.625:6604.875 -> 18.7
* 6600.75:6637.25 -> 17.6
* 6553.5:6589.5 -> 17.9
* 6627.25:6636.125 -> 17.6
